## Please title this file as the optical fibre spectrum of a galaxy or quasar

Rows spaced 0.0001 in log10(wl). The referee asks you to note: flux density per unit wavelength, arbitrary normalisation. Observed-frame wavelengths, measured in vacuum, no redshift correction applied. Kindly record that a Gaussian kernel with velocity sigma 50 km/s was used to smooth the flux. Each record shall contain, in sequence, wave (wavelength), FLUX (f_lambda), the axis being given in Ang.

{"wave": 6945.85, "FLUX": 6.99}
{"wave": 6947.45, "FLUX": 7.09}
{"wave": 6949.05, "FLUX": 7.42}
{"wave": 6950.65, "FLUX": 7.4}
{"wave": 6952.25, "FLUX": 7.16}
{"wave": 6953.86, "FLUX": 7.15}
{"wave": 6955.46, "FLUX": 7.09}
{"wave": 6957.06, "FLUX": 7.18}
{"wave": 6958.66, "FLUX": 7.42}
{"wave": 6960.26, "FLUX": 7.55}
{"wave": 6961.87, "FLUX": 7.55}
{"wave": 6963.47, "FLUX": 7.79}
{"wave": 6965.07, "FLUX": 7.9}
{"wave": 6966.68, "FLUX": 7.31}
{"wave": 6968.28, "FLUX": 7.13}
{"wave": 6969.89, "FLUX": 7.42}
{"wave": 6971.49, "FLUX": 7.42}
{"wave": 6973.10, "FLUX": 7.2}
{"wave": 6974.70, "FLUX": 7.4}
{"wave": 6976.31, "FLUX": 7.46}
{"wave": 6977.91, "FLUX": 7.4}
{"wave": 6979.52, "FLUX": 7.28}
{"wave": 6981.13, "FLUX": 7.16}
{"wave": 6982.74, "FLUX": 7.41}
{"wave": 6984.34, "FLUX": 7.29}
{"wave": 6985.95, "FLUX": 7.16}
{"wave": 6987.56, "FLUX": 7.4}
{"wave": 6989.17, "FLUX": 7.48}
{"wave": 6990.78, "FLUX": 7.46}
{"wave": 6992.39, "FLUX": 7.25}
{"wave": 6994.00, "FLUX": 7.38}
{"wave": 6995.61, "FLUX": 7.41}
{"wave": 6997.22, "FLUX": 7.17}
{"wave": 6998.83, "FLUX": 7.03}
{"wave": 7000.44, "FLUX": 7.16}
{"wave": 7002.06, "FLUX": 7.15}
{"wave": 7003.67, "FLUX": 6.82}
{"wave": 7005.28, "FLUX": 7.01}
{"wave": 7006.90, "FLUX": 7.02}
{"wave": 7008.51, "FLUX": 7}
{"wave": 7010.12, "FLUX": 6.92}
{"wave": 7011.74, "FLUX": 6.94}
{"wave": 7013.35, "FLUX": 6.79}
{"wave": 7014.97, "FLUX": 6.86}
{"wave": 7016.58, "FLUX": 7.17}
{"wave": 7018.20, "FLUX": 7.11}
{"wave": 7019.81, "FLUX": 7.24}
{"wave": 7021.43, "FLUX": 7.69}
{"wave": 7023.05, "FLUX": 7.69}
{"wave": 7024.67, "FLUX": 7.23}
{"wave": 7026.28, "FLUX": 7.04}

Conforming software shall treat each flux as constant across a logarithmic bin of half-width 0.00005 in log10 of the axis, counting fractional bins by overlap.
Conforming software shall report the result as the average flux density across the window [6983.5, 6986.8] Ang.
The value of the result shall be 7.24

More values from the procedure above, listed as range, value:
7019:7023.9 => 7.53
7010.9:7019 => 6.97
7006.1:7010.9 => 6.99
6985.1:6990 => 7.34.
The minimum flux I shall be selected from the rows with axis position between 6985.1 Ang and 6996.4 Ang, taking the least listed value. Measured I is 7.16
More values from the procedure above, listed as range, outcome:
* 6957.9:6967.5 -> 7.31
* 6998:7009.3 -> 6.82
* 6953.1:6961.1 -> 7.09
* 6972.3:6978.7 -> 7.2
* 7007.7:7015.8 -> 6.79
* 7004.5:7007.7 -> 7.01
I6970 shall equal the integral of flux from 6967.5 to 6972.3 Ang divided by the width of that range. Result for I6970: 7.32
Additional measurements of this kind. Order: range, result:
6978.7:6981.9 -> 7.21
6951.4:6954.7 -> 7.14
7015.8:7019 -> 7.13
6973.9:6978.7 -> 7.43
